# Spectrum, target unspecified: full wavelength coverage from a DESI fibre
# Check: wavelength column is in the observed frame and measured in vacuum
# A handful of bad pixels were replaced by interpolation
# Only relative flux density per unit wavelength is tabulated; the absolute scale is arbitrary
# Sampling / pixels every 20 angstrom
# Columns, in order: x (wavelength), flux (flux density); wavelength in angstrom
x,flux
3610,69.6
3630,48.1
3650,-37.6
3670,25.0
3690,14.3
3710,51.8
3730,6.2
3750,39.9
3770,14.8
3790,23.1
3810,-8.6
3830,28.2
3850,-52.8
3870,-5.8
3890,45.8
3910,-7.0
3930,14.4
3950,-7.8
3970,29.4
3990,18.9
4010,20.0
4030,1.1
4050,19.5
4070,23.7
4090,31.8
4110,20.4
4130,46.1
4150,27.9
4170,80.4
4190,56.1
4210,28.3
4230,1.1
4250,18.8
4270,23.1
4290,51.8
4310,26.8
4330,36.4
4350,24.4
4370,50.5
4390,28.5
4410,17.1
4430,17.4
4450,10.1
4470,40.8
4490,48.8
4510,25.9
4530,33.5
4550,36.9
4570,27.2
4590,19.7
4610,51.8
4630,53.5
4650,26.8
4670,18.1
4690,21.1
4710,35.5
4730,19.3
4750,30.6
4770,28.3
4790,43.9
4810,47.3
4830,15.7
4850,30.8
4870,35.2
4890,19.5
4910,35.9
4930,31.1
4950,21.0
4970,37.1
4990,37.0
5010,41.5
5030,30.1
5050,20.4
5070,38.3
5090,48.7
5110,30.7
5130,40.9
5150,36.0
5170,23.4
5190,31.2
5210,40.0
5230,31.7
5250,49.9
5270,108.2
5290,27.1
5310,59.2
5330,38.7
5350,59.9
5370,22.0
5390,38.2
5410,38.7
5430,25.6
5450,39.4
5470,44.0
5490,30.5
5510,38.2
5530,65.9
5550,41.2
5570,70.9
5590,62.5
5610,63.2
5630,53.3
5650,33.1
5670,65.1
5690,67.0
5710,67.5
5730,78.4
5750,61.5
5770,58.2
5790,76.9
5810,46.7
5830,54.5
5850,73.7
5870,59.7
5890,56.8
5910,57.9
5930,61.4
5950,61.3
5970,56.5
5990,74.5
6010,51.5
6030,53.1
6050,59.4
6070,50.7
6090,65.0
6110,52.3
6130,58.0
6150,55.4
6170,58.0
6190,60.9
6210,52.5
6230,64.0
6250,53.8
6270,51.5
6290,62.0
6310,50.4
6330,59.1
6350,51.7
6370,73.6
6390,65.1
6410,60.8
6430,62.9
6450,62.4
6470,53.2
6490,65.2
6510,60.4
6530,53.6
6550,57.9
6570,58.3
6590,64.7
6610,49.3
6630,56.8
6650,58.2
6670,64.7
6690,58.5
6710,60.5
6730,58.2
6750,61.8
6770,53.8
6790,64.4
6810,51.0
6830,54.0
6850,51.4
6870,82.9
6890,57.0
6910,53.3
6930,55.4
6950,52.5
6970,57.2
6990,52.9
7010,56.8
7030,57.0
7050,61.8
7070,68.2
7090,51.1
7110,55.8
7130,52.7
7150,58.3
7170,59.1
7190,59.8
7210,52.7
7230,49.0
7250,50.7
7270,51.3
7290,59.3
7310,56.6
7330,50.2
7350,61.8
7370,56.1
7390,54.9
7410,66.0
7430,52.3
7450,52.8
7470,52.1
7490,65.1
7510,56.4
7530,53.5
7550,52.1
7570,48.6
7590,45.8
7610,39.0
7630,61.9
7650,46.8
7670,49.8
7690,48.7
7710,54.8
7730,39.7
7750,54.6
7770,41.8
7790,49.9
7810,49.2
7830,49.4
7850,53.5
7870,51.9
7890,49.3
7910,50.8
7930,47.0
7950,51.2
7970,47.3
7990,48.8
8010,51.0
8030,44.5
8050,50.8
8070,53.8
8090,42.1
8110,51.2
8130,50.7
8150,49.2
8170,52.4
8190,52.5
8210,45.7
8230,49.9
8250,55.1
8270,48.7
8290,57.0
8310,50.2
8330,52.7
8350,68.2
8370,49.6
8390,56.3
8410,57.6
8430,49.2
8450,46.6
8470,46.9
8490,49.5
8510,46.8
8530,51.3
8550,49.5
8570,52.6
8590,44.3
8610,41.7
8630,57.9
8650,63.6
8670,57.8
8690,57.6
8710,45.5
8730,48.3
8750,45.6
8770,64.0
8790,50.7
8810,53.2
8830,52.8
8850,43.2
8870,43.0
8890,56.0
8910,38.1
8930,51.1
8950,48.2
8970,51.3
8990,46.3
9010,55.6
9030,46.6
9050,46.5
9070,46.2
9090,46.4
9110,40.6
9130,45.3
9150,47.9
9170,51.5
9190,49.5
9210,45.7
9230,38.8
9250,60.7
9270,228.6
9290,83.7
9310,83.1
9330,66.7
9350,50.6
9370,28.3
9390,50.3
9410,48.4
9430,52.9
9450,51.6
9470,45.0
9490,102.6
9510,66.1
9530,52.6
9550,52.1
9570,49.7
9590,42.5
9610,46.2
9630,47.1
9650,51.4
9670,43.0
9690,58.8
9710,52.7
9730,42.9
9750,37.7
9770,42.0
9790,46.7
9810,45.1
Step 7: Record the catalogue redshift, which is 0.412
